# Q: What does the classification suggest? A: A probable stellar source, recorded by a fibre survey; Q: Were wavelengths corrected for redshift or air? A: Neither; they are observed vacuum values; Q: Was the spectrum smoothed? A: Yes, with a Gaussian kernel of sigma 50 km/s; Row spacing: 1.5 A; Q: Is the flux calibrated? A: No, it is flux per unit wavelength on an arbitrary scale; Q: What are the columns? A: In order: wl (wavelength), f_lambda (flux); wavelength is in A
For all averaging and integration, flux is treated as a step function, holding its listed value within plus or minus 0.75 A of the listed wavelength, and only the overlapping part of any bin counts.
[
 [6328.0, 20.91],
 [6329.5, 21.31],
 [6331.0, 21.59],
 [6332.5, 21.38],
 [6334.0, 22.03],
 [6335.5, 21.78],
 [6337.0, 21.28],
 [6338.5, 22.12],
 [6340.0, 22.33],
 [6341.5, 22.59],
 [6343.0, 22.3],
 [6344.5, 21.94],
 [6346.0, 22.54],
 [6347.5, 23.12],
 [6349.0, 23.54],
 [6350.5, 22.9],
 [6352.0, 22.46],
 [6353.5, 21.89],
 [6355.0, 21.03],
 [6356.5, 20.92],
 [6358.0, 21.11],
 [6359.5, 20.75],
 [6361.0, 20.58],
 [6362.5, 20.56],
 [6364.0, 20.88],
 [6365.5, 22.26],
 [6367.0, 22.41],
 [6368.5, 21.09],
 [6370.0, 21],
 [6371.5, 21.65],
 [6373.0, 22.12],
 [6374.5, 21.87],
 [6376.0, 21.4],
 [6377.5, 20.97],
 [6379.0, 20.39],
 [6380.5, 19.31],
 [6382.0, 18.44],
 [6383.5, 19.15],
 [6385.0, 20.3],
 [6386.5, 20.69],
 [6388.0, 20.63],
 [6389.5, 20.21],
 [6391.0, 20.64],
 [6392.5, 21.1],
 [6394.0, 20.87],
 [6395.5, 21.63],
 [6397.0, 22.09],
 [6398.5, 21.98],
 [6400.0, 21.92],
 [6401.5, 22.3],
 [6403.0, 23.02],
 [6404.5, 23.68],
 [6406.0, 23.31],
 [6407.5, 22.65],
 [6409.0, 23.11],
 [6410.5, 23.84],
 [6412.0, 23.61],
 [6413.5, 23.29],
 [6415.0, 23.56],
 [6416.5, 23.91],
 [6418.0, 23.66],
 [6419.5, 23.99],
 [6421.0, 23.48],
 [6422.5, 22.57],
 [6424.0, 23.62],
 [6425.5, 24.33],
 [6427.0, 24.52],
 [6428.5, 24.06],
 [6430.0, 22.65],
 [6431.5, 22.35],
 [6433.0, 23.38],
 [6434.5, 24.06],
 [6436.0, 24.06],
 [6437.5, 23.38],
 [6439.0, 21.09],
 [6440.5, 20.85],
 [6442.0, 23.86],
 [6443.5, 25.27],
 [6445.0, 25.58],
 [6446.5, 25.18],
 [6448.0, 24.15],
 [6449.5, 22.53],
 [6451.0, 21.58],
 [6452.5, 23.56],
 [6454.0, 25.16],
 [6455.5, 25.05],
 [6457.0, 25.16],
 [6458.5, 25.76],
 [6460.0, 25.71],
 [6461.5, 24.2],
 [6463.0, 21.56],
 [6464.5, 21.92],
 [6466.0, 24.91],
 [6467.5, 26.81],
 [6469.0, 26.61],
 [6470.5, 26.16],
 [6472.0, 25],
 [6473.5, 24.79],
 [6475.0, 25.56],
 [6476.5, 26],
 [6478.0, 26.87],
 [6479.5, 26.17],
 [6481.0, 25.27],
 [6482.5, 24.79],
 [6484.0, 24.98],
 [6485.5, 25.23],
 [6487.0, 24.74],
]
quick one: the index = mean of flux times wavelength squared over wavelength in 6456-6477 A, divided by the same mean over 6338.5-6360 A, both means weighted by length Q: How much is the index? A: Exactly 1.2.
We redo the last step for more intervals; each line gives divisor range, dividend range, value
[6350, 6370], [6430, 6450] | 1.13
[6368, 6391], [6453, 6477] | 1.25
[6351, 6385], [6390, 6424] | 1.10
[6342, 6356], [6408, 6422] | 1.07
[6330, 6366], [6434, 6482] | 1.16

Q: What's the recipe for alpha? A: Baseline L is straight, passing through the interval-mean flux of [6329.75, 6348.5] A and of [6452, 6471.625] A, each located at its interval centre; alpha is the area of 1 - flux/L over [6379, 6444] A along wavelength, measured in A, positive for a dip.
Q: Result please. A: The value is 3.5 A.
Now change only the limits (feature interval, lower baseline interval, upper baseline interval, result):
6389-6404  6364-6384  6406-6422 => 0.5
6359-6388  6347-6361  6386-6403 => 1.1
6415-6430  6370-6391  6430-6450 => -0.7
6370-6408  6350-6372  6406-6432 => 1.9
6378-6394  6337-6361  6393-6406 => 1.5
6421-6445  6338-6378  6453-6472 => 0.6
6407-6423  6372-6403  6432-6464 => -0.9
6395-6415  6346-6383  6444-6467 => -0.2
